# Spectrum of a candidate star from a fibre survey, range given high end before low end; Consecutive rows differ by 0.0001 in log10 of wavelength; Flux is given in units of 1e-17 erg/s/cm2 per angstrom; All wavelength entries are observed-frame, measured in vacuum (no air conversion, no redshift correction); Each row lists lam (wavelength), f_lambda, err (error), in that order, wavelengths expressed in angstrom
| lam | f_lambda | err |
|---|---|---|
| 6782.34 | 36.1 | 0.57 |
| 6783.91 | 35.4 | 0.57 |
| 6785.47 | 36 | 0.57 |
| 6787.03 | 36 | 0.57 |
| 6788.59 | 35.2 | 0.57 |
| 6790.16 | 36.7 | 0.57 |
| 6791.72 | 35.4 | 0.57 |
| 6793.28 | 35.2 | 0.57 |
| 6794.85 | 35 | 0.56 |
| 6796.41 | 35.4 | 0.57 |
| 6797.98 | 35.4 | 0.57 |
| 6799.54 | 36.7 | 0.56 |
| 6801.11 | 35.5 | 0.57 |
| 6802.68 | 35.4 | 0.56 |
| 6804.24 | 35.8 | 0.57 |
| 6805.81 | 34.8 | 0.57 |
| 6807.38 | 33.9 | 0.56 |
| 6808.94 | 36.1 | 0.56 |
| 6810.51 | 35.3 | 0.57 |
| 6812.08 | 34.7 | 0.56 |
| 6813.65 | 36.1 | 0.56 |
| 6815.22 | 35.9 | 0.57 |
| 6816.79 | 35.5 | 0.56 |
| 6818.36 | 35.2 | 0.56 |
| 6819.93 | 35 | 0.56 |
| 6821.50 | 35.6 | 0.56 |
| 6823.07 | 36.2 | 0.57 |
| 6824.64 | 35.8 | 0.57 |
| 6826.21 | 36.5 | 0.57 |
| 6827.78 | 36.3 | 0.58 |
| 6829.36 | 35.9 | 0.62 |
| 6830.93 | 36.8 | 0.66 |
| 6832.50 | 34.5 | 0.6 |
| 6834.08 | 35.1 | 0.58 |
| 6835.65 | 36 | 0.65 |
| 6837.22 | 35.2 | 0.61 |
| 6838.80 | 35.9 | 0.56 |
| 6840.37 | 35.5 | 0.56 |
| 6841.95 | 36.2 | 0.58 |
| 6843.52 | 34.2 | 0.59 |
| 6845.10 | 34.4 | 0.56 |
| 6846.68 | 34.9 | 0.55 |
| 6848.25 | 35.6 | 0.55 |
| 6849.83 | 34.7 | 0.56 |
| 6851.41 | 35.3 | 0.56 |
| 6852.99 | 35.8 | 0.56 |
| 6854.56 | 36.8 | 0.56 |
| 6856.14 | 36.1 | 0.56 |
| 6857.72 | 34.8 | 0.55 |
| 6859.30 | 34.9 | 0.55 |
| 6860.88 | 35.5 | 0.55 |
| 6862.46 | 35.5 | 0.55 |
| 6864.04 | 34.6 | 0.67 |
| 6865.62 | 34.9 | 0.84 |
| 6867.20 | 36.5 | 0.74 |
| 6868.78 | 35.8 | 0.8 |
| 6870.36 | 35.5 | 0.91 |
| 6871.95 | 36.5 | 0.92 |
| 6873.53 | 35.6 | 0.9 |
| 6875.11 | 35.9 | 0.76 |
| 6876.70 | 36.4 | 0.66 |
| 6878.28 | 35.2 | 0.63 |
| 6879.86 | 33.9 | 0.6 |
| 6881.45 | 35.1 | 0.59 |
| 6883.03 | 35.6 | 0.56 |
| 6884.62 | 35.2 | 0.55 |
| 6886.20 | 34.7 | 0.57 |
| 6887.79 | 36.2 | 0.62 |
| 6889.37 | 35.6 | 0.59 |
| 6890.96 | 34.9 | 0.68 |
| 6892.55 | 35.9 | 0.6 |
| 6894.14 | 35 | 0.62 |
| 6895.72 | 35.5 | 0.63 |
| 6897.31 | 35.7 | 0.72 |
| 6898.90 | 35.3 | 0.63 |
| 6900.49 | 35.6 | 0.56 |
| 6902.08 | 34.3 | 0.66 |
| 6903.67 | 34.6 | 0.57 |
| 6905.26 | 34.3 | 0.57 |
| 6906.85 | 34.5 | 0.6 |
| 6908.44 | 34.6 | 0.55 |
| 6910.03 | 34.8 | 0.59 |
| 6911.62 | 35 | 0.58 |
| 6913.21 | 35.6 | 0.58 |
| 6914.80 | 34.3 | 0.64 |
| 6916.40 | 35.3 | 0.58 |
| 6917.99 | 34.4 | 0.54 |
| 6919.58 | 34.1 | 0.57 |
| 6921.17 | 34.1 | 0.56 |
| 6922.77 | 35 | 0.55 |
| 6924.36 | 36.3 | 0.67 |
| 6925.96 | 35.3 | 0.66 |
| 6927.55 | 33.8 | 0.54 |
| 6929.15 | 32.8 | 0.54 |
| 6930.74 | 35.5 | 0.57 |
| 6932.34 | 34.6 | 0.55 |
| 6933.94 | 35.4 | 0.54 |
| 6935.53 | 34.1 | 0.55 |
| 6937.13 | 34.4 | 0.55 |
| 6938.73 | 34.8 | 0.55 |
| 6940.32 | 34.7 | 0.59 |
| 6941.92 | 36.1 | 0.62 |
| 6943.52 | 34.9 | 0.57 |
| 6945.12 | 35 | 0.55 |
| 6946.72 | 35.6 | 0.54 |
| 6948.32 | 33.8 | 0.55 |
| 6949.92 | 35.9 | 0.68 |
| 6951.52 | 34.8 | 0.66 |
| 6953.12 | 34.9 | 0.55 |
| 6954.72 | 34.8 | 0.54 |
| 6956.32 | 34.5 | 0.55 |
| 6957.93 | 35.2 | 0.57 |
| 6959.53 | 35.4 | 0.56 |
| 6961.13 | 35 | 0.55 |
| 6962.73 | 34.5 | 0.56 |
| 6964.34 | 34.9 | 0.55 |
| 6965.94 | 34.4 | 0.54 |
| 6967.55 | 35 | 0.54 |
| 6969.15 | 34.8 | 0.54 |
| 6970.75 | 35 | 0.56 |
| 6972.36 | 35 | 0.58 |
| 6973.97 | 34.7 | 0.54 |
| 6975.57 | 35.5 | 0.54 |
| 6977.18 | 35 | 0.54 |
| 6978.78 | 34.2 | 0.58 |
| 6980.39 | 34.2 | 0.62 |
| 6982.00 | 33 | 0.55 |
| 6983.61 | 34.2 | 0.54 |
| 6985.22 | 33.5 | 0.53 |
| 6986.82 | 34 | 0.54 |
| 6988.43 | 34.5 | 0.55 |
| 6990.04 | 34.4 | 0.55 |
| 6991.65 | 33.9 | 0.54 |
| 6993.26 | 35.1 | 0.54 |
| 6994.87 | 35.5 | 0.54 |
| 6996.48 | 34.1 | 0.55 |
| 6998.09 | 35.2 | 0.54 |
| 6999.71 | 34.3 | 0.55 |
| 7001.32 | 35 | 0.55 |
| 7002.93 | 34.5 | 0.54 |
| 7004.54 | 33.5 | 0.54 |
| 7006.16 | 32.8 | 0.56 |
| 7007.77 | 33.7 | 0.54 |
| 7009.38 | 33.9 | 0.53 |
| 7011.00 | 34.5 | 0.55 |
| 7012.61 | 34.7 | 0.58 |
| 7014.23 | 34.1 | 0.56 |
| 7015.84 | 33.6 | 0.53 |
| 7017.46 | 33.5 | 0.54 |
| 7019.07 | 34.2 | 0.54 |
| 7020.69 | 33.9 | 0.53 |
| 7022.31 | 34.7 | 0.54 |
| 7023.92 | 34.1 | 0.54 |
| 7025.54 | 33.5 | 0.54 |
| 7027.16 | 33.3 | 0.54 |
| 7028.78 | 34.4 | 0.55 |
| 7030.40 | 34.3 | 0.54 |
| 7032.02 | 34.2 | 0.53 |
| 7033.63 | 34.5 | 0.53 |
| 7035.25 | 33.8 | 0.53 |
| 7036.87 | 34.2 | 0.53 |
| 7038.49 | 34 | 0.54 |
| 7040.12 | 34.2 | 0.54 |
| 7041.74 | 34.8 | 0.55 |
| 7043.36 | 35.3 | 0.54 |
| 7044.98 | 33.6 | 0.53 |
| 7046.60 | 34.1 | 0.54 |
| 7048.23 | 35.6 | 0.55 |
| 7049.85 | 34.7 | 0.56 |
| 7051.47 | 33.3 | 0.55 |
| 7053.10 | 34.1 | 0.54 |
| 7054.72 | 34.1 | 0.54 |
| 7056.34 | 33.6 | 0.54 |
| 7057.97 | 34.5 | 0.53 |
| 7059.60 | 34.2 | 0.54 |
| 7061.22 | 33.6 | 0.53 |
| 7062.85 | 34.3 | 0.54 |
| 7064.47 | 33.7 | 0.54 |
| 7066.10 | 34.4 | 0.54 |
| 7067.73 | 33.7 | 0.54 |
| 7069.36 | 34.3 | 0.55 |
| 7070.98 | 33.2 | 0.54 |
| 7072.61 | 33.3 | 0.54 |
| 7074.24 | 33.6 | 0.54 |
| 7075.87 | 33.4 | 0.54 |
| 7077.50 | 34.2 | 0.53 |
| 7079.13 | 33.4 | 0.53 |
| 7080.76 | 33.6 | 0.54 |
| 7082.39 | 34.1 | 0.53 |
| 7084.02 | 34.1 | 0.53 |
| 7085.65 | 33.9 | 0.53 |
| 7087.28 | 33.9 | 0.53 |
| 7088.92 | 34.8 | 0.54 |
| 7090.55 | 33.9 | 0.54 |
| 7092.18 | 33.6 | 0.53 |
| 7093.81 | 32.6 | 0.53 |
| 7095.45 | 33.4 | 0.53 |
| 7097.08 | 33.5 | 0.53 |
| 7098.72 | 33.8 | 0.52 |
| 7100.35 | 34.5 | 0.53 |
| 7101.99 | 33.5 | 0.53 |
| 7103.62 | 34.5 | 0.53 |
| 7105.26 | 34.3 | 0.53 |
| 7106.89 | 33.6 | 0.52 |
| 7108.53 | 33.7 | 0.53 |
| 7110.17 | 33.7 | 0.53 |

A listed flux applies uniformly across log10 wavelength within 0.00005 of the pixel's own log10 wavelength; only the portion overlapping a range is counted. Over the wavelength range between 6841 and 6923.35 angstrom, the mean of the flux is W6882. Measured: 35.2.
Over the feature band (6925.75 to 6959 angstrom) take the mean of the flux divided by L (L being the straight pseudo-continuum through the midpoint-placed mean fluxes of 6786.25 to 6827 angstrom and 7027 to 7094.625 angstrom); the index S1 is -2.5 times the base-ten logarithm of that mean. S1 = 0.00 mag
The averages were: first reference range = 35.6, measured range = 34.8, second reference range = 34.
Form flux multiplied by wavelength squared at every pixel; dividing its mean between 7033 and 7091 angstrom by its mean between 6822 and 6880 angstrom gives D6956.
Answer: 1.02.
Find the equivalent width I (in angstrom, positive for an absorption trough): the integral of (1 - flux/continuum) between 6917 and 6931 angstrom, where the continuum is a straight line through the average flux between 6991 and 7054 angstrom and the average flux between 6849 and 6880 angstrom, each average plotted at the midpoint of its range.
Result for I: 0.2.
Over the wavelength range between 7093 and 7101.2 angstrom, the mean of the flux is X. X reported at 33.5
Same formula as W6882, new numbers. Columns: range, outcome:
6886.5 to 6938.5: 34.9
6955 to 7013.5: 34.5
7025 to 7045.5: 34.2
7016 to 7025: 34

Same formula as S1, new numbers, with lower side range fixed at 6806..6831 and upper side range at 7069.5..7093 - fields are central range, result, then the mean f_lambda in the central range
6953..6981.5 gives -0.01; 34.8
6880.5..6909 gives 0.00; 35.1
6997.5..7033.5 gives 0.01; 34.1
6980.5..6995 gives 0.01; 34.2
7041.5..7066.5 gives -0.01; 34.2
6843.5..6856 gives 0.00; 35.3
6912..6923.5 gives 0.01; 34.7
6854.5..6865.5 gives 0.00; 35.3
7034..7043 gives 0.00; 34.2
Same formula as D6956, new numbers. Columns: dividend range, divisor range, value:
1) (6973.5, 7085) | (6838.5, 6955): 1.01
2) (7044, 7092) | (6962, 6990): 1.01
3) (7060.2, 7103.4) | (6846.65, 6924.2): 1.01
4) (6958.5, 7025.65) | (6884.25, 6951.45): 1.01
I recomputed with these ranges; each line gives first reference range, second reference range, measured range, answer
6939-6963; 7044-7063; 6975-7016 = 0.4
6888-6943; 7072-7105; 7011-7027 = 0.1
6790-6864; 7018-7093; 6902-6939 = 0.2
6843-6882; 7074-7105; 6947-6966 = -0.1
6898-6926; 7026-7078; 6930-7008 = -0.3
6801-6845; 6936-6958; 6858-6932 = 0.1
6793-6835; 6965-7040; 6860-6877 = -0.2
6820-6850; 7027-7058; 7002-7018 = 0.3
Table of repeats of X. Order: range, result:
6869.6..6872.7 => 35.9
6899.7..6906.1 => 34.7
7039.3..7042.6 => 34.4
